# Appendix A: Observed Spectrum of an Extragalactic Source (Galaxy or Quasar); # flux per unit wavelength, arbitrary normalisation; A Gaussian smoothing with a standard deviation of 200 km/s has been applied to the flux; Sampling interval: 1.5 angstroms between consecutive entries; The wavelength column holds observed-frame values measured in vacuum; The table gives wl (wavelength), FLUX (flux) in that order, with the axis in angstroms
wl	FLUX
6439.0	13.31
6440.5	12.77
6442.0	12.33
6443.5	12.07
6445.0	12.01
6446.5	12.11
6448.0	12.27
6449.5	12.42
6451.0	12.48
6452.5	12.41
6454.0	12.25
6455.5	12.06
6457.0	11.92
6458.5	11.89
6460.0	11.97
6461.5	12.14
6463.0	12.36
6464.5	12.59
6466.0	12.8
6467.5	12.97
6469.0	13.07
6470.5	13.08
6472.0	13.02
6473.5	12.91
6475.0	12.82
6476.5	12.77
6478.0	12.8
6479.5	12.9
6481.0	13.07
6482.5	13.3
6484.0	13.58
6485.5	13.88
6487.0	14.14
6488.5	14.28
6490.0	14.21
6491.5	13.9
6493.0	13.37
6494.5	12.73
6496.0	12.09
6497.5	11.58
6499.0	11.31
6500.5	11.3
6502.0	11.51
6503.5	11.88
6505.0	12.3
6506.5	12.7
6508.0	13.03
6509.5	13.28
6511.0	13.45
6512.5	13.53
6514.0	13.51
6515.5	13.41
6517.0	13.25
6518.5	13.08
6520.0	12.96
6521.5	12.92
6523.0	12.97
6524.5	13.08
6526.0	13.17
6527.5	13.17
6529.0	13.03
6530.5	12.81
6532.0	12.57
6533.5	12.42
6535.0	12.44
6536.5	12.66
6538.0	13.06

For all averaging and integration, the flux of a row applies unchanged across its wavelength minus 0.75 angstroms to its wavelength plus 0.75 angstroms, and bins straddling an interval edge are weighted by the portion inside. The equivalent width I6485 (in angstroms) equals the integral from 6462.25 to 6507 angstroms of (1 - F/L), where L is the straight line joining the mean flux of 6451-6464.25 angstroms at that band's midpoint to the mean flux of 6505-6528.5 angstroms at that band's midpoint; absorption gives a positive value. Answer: -0.9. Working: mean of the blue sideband 12.2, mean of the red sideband 13.1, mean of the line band 12.8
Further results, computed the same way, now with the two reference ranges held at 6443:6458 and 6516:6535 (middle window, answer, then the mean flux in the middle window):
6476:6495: -1.4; 13.5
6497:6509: 0.7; 12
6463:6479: -0.6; 12.9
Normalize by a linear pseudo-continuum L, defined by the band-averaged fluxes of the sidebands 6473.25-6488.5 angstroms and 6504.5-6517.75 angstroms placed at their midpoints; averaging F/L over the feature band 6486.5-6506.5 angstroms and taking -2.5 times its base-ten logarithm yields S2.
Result 0.05 mag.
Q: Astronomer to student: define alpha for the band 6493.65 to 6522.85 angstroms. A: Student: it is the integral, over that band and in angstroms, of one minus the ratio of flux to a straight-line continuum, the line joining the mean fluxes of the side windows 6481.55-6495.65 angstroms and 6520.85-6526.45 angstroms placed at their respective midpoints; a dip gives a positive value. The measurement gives 1.5 angstroms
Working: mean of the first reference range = 13.7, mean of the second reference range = 13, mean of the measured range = 12.6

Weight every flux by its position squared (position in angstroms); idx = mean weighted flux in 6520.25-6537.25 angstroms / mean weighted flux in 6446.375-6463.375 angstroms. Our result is 1.08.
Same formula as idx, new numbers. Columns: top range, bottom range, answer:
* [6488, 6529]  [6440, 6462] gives 1.07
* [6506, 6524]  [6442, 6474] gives 1.08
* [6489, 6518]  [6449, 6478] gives 1.03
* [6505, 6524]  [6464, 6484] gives 1.03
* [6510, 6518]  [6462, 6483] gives 1.06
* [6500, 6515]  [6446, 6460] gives 1.06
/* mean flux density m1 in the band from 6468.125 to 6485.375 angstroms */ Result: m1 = 13.1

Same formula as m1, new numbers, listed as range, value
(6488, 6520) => 12.8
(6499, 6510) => 12.2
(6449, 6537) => 12.8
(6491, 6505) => 12.2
